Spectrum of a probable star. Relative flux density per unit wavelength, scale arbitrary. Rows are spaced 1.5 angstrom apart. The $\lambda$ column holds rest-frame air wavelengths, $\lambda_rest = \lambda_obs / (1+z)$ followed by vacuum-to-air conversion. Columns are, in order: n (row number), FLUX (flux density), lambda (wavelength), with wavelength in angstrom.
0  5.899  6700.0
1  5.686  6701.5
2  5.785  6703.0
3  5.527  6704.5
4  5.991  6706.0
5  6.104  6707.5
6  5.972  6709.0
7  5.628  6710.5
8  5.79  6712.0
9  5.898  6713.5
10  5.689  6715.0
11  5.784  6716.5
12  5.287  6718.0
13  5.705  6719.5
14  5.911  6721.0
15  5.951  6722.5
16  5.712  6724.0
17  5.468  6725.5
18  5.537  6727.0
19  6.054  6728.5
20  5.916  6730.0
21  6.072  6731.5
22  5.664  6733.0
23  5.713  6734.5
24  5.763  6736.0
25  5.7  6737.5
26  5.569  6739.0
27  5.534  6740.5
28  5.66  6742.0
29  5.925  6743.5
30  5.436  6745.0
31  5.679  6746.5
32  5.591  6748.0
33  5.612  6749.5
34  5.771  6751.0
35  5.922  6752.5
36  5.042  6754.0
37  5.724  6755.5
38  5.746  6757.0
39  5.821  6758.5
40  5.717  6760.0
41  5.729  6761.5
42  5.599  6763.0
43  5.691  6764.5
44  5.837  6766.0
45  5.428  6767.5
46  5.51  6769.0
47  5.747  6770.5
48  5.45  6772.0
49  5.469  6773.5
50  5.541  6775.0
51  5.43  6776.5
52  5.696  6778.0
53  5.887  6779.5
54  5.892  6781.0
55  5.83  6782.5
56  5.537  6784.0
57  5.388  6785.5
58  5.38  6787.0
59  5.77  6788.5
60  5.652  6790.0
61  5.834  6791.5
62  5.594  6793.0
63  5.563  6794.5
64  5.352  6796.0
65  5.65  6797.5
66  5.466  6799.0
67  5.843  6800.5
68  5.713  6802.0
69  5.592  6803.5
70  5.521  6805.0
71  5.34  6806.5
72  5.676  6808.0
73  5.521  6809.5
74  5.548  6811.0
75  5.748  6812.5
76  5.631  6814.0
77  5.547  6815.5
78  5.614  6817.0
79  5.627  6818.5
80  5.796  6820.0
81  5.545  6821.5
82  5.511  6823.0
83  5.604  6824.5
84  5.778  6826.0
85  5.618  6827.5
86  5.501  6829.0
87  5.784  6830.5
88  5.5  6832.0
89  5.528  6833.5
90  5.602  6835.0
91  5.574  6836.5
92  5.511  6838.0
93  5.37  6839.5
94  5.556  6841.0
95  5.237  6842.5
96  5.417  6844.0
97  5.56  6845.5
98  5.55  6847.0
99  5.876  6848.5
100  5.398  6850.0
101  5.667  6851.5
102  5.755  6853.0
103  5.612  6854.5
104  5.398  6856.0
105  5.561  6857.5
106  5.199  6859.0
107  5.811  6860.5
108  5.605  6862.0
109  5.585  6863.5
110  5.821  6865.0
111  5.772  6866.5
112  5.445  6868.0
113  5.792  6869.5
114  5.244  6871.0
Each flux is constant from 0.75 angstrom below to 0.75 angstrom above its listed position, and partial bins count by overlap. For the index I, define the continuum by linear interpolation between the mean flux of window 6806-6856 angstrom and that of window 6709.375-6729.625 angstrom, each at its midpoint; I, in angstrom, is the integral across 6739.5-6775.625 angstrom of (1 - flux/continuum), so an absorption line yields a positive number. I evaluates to 0.3 angstrom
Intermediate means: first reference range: 5.73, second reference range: 5.58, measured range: 5.63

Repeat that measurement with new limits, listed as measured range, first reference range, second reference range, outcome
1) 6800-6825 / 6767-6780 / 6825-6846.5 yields -0.3 angstrom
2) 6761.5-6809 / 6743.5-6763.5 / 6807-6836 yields 0.2 angstrom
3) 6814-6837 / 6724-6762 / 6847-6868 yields 0.1 angstrom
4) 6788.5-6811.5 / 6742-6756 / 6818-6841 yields 0.0 angstrom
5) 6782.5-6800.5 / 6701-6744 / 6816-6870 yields 0.2 angstrom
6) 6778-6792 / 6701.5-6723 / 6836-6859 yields -0.1 angstrom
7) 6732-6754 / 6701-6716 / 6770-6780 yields 0.1 angstrom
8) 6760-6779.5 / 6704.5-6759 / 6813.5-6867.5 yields 0.2 angstrom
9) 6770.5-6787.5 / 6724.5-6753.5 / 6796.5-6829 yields 0.2 angstrom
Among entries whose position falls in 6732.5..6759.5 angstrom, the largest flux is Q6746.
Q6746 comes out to 5.925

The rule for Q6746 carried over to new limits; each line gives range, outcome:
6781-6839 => 5.892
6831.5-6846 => 5.602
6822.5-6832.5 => 5.784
